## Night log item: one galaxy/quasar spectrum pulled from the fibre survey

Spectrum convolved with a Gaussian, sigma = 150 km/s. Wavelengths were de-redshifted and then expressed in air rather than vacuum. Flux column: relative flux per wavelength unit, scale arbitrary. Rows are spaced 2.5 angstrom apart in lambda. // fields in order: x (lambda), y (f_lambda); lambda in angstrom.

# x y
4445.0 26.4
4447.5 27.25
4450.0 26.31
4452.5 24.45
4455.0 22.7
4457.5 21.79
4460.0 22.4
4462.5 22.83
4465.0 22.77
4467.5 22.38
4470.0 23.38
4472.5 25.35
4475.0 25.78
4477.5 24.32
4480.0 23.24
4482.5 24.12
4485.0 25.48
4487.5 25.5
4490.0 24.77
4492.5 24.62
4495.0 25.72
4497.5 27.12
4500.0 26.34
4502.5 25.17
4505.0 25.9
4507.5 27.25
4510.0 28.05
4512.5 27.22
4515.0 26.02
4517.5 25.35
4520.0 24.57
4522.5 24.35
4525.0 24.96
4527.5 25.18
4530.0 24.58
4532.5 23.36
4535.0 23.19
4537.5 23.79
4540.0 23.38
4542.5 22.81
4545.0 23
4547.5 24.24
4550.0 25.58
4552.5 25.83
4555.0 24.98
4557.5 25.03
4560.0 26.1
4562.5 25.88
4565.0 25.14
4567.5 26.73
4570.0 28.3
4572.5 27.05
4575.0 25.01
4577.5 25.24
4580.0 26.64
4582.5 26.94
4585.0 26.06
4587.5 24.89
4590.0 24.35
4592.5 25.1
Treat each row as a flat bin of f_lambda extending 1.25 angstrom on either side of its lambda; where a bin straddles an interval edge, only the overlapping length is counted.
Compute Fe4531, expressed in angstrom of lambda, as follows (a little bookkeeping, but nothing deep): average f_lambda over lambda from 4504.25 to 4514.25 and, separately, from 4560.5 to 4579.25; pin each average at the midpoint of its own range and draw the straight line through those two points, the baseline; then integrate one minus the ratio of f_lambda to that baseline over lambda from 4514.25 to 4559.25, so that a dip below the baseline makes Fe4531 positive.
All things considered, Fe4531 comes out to 3.8 angstrom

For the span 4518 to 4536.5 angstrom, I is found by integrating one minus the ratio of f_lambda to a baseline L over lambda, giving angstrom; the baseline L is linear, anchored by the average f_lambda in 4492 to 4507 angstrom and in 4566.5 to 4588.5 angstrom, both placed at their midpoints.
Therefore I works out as 1.2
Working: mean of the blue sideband 25.9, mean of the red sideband 26.3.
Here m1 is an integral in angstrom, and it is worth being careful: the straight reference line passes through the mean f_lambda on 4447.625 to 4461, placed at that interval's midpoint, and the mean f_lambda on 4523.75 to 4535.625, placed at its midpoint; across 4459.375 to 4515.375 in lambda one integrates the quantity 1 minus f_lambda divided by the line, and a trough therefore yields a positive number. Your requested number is -2.3 angstrom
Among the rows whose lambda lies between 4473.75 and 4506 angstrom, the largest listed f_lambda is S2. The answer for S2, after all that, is 27.12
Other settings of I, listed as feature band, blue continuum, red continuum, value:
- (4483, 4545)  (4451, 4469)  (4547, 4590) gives -2.1 angstrom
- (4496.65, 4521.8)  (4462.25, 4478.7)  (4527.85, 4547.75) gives -2.7 angstrom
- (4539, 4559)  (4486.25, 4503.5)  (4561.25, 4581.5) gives 1.3 angstrom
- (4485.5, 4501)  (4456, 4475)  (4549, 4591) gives -1.1 angstrom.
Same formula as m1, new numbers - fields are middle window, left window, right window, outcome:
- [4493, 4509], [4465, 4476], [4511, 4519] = -0.43 angstrom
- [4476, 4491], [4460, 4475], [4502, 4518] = 0.02 angstrom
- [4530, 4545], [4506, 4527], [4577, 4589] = 1.48 angstrom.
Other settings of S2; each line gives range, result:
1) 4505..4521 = 28.05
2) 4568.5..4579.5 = 28.3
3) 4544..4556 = 25.83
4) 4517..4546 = 25.35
